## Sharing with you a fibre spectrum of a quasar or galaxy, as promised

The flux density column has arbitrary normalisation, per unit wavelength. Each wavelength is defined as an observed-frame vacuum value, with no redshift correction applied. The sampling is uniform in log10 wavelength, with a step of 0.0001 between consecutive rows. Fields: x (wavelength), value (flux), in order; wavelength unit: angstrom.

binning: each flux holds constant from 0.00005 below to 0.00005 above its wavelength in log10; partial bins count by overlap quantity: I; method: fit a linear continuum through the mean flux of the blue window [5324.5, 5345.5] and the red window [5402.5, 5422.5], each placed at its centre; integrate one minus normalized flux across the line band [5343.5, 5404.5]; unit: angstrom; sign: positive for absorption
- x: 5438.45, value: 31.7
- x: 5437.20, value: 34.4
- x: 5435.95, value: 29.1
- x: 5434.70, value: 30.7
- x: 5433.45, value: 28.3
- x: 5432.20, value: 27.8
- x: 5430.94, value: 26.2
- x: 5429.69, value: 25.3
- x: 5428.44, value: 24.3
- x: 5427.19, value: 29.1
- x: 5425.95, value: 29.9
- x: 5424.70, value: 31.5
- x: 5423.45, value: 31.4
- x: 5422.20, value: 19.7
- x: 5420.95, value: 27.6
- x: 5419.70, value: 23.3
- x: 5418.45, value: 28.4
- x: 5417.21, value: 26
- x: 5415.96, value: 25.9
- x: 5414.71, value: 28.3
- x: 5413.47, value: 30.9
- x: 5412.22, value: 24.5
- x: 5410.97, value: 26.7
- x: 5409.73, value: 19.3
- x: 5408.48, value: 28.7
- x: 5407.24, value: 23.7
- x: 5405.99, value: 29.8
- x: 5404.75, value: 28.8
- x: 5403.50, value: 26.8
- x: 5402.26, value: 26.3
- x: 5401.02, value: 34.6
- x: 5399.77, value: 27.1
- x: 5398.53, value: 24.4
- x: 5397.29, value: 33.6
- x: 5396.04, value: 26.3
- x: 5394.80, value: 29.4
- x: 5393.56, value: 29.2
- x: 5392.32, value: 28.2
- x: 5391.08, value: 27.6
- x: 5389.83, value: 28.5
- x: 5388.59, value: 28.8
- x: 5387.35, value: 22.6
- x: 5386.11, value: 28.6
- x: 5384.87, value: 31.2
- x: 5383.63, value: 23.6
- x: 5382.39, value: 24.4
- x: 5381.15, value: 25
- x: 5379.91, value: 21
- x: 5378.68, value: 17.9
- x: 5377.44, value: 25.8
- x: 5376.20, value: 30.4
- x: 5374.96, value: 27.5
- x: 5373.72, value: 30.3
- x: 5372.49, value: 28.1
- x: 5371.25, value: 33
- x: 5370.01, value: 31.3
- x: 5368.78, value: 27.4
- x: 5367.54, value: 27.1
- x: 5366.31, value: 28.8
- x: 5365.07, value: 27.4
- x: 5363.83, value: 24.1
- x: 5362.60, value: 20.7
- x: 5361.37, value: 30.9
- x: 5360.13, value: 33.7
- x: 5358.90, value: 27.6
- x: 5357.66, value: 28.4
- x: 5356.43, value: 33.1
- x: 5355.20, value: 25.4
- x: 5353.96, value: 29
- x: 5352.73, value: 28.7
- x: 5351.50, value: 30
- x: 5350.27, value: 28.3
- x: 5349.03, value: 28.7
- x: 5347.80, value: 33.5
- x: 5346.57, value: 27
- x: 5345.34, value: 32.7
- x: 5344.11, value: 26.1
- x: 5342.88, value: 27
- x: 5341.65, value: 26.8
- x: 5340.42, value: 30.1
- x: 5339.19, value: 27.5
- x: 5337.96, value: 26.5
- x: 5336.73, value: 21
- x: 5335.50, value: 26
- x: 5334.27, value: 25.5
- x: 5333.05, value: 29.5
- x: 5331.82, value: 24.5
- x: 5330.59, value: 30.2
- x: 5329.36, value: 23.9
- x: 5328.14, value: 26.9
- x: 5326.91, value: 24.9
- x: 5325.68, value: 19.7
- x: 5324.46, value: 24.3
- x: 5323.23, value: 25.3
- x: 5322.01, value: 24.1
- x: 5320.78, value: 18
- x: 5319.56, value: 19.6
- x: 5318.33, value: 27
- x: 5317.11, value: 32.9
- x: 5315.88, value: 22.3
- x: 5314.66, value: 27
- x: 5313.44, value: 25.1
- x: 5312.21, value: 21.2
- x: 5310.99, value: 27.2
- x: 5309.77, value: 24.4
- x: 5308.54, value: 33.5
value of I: -4.0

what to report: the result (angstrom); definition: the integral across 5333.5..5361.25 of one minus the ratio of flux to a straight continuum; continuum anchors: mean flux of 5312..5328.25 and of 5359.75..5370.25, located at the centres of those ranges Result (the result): -2.2 angstrom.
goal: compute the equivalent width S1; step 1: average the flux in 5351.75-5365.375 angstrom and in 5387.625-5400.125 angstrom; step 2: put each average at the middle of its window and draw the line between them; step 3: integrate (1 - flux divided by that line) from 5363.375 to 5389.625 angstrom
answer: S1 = 1.2 angstrom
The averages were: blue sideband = 28.2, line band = 26.9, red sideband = 28.2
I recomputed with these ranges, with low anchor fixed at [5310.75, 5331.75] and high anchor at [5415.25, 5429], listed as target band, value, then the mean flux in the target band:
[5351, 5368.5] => -1.80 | 28.2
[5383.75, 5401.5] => -1.39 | 28.4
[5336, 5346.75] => -0.88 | 27.2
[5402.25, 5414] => 0.08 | 26.5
